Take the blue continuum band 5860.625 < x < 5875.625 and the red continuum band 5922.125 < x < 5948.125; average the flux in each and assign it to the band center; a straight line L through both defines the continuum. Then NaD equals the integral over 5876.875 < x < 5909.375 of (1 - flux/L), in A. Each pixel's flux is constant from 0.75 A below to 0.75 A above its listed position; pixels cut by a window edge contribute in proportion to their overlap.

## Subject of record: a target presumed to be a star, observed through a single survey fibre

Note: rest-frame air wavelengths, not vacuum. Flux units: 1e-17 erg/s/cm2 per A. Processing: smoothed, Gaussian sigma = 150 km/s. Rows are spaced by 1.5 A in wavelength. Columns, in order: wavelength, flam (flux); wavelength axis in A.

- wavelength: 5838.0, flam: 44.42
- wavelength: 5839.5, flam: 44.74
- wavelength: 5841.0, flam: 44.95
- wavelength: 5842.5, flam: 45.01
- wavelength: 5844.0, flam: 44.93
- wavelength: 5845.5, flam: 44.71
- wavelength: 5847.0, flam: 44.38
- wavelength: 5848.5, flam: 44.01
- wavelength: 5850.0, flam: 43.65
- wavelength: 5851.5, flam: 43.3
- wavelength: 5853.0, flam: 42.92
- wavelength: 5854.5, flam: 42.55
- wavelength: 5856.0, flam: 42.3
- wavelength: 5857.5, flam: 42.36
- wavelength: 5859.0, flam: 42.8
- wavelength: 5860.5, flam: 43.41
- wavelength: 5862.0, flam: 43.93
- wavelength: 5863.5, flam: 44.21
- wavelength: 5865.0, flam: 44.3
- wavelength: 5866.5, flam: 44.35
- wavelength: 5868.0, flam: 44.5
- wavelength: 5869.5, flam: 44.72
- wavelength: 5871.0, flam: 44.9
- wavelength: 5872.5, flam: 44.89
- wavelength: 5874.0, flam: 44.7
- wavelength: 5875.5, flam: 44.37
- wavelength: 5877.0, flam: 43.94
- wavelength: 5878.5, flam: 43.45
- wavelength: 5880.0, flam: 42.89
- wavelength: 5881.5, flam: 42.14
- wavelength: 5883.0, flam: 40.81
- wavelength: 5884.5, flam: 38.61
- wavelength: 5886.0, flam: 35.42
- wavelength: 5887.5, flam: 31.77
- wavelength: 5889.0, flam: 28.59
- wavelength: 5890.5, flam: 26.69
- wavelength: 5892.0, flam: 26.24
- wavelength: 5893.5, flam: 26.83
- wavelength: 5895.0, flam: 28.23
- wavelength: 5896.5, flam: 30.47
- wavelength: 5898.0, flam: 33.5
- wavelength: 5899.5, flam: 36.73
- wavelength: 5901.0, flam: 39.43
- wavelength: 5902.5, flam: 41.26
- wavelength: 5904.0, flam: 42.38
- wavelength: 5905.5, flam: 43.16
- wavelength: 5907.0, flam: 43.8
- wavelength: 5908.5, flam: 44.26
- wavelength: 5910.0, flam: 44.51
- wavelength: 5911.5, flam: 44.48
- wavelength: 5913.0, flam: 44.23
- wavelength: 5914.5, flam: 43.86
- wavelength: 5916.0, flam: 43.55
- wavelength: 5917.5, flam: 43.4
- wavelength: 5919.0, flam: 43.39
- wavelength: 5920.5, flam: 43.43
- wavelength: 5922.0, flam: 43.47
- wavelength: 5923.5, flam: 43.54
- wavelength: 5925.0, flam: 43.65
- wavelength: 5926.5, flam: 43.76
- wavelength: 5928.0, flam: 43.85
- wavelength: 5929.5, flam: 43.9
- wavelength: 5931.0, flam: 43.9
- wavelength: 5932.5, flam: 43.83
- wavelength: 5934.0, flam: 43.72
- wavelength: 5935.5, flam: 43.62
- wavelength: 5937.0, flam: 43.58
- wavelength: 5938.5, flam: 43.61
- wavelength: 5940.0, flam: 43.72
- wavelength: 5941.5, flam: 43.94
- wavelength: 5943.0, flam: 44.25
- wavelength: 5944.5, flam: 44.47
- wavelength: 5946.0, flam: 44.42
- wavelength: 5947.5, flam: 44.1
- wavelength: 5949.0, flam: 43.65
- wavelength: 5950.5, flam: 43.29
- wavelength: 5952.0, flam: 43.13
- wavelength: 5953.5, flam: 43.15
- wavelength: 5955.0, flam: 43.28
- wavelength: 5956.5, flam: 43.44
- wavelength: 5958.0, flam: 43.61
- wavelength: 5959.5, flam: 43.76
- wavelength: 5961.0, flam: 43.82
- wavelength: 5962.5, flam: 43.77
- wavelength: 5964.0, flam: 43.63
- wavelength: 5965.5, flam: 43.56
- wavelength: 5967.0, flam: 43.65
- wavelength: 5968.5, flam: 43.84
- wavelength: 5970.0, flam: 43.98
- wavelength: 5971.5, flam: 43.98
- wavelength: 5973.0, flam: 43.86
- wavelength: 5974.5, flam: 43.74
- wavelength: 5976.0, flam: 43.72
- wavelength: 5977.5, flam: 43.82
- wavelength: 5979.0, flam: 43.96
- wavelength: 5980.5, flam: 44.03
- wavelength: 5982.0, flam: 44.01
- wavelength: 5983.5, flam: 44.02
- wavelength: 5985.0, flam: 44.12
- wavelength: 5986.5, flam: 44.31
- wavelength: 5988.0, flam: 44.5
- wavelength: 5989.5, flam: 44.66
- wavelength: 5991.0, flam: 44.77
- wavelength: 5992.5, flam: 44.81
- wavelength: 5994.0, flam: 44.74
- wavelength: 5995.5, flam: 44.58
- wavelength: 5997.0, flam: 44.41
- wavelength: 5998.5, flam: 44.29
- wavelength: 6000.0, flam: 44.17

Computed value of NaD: 5.5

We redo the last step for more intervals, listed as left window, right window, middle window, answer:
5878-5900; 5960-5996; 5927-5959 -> -2.9 A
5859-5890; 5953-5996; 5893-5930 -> 1.4 A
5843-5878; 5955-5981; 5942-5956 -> 0.0 A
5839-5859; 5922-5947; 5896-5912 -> 1.2 A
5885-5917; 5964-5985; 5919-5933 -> -1.5 A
